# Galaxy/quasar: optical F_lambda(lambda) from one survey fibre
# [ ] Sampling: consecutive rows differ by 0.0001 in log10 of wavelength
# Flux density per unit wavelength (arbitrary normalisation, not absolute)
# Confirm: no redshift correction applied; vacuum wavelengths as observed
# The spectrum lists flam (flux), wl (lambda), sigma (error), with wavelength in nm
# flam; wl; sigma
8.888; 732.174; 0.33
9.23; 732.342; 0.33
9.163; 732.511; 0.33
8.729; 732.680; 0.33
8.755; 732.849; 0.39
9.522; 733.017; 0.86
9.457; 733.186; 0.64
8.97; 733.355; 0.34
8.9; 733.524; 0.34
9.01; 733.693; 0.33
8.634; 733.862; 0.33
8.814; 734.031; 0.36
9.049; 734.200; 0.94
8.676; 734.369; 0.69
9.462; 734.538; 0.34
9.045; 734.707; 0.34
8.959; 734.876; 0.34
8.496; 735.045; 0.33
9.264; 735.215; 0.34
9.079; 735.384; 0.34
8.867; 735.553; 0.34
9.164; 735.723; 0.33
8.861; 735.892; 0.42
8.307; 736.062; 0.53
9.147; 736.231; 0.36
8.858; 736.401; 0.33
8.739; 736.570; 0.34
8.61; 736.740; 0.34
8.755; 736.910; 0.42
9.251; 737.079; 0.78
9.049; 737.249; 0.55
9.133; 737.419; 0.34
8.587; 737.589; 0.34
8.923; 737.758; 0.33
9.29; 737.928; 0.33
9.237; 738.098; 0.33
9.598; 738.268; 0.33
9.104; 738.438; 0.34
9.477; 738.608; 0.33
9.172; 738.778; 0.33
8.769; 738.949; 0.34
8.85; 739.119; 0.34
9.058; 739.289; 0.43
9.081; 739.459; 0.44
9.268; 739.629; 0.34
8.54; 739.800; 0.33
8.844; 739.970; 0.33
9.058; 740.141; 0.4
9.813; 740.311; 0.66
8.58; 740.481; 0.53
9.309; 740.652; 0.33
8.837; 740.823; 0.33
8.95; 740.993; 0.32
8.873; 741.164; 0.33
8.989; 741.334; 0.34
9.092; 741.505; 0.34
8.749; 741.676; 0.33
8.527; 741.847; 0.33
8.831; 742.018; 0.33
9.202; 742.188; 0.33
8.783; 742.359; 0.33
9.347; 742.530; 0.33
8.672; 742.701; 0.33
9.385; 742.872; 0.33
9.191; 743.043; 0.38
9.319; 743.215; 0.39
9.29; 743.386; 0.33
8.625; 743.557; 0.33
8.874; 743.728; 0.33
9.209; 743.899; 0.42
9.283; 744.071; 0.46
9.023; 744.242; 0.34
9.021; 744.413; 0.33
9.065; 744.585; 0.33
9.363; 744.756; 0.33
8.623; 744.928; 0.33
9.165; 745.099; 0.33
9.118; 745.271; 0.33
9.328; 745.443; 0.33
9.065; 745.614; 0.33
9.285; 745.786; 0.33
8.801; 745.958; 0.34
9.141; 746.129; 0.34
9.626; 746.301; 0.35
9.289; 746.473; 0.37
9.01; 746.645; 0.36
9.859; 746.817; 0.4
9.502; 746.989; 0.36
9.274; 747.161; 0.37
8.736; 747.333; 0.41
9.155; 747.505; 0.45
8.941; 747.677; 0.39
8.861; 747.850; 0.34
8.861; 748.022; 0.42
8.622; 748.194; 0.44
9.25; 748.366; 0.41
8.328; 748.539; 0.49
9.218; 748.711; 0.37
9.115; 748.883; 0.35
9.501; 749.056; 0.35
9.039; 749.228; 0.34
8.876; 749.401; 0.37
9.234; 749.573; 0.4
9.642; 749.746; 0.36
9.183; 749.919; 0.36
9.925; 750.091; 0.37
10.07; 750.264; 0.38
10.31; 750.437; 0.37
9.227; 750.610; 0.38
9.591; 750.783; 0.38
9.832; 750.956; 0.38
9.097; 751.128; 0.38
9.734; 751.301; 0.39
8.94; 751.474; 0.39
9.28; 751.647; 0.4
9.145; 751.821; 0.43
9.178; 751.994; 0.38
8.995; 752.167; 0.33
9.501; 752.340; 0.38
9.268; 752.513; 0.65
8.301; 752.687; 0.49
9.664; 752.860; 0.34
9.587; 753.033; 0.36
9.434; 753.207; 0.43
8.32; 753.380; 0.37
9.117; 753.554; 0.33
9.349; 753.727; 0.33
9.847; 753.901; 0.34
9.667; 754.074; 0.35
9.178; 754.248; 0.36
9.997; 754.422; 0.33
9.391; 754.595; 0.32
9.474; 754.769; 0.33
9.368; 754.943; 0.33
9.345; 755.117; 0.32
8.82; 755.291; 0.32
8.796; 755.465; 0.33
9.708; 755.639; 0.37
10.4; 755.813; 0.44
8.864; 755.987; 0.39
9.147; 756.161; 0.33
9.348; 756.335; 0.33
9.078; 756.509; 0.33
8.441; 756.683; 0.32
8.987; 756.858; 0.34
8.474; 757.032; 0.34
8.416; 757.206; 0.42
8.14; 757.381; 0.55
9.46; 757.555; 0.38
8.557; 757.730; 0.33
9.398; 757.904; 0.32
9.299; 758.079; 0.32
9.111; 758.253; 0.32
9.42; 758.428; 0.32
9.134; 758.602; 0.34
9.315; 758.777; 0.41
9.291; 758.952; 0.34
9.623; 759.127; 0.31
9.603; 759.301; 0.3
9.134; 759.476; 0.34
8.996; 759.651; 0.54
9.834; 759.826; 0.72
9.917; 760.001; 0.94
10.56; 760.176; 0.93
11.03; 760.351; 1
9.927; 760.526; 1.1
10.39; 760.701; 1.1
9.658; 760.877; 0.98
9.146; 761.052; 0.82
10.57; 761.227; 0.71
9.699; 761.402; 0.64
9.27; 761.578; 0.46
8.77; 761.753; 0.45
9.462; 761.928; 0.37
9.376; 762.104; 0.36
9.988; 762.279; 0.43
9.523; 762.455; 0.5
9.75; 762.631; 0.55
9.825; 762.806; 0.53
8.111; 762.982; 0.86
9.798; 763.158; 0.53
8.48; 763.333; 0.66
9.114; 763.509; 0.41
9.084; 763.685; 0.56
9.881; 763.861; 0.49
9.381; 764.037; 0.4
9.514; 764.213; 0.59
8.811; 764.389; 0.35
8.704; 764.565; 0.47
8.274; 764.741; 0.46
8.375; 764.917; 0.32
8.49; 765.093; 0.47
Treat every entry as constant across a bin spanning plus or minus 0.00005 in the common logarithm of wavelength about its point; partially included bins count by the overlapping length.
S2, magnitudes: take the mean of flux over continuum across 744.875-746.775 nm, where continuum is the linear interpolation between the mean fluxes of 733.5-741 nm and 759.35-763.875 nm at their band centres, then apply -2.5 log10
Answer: 0.00 mag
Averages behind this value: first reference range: 8.99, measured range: 9.16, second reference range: 9.58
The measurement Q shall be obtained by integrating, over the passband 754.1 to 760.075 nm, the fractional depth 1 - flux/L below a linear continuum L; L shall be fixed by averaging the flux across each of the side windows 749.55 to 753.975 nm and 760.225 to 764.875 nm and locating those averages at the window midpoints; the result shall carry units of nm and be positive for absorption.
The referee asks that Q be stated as 0.12 nm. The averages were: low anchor 9.37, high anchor 9.44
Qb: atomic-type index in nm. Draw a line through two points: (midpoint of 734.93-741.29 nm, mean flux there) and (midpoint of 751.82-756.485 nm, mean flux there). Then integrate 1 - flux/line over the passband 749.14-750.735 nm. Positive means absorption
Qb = -0.048 nm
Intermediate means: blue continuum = 8.99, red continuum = 9.31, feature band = 9.5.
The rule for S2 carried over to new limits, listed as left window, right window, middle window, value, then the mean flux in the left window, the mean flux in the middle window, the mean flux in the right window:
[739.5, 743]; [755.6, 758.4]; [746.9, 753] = -0.027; 8.99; 9.24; 9.05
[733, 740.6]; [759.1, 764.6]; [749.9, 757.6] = 0.010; 9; 9.28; 9.54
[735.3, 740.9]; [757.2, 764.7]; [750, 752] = -0.035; 9.01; 9.54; 9.41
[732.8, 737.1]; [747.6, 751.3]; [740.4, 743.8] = 0.017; 8.95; 8.97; 9.28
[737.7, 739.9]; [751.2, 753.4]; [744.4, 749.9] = 0.005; 9.1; 9.12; 9.21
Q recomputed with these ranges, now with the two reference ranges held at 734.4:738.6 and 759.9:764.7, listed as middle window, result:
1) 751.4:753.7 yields 0.047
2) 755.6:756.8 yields 0.019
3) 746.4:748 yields 0.009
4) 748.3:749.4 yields 0.023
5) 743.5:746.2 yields 0.031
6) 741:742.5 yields 0.034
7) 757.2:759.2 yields 0.069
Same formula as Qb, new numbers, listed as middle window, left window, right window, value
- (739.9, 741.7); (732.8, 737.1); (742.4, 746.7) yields 0.01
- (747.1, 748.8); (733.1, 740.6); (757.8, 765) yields 0.05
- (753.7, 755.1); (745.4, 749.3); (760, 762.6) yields -0.01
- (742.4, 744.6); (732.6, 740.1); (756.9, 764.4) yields 0.00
